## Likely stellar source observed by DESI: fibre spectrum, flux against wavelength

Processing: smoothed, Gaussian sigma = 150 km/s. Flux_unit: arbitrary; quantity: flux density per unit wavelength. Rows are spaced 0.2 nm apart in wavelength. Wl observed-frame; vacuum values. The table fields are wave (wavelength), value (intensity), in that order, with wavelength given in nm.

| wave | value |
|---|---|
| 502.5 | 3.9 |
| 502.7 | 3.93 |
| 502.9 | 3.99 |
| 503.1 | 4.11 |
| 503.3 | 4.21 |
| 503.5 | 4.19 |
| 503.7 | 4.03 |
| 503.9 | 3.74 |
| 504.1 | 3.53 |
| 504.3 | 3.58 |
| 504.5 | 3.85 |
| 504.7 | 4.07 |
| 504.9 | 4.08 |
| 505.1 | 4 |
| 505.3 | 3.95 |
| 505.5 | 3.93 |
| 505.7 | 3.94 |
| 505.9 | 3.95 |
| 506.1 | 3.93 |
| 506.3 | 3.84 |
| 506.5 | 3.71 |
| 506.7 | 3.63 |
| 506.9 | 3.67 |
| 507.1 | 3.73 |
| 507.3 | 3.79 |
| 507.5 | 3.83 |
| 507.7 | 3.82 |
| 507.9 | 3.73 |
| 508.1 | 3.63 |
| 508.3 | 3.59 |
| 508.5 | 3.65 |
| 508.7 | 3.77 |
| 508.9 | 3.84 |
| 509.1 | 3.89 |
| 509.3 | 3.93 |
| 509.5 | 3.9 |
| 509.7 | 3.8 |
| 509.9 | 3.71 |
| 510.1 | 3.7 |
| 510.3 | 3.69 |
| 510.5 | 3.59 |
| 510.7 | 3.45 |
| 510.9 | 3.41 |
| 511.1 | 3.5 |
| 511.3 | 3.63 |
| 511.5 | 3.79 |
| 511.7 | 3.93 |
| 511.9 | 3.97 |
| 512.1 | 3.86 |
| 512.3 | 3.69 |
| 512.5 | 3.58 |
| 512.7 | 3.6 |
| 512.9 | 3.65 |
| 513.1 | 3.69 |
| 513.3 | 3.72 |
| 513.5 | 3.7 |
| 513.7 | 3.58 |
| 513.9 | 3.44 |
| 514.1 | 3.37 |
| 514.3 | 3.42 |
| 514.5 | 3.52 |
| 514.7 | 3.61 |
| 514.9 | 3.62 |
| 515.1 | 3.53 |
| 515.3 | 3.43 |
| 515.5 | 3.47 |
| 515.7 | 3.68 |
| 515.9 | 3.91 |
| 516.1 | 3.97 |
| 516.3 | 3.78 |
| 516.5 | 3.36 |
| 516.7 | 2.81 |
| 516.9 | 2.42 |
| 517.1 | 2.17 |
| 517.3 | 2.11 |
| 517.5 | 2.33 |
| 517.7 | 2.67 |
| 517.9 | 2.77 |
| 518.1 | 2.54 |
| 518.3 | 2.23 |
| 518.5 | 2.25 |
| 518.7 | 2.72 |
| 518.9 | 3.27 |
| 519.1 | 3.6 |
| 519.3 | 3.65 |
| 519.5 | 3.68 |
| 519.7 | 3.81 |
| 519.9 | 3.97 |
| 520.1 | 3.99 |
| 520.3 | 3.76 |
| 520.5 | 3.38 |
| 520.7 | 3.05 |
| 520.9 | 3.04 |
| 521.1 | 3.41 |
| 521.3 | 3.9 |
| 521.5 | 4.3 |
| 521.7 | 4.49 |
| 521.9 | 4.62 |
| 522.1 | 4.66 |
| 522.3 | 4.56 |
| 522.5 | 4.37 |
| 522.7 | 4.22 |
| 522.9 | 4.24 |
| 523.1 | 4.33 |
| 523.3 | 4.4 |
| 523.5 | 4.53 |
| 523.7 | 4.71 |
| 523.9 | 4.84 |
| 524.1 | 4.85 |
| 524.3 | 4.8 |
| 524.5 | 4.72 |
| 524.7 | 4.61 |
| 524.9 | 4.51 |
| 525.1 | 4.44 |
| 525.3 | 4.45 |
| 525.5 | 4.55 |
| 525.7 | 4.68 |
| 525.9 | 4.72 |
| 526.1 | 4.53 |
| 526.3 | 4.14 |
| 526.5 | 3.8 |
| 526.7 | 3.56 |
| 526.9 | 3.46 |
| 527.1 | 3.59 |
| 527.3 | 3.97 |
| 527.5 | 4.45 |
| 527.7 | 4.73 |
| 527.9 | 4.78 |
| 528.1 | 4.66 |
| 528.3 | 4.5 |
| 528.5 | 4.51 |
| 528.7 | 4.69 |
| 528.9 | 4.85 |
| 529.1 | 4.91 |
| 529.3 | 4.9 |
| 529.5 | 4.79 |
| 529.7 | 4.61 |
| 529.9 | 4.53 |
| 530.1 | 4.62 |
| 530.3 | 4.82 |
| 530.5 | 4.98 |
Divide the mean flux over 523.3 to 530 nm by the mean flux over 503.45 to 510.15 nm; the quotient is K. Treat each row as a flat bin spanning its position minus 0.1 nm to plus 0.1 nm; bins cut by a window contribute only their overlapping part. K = 1.18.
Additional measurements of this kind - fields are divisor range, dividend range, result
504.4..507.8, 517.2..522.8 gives 0.90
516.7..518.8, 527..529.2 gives 1.85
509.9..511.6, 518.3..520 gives 0.92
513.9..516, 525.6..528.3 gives 1.20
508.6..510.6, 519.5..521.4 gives 0.95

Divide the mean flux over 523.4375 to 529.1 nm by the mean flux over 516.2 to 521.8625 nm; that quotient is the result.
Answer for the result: 1.4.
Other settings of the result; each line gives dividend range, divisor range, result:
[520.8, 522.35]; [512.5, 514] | 1.13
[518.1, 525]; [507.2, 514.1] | 1.07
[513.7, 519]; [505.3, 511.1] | 0.83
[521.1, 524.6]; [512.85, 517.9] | 1.35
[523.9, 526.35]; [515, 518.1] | 1.50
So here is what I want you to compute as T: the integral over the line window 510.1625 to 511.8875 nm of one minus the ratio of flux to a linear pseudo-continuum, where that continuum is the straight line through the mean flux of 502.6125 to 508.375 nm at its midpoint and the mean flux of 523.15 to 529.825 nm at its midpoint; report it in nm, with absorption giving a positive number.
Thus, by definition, 0.17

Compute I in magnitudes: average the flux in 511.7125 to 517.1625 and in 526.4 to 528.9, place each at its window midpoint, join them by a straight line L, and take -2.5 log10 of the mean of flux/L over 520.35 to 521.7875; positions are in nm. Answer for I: 0.07 mag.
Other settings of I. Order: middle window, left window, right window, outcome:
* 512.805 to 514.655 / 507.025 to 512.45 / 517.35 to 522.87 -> 0.03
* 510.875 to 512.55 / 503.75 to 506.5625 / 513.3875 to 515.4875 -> -0.03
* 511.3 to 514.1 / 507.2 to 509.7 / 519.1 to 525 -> 0.06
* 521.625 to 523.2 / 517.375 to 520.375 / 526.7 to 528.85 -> -0.23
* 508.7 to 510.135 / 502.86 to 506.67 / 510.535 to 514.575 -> -0.02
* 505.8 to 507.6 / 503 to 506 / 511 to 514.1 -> 0.02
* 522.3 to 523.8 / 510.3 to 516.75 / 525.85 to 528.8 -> -0.09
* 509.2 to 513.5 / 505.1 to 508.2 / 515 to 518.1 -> -0.07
